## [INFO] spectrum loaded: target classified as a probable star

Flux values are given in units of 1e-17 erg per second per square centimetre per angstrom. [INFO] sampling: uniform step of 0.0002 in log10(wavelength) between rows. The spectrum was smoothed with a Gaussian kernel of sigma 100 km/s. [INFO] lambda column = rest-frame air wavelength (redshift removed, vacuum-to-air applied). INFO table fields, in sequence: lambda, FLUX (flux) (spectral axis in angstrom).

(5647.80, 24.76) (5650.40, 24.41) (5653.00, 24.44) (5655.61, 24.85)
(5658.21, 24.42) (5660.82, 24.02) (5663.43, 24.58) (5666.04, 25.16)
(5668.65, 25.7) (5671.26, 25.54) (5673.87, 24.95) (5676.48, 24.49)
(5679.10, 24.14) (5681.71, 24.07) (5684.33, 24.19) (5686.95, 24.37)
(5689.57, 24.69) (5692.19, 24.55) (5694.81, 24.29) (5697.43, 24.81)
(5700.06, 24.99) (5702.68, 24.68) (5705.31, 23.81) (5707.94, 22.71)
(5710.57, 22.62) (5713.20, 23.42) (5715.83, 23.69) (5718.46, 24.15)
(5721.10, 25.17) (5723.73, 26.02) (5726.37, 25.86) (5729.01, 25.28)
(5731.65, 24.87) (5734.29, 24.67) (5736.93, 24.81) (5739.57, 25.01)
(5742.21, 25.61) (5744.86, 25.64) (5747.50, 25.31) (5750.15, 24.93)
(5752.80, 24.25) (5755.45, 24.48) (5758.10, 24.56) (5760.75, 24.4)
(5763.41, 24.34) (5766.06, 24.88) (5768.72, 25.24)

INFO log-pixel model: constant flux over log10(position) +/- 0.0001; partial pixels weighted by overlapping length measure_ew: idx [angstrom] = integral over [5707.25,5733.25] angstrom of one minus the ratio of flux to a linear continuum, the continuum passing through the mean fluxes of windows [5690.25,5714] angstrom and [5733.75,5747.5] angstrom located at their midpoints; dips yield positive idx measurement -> 0.2 angstrom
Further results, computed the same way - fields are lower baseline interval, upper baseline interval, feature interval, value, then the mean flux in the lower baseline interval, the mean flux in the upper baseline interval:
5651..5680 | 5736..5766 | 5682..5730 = 0.8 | 24.8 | 24.9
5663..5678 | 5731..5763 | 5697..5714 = 0.8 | 25.1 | 24.9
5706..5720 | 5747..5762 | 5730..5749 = -0.8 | 23.4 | 24.6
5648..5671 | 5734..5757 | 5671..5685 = 0.2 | 24.7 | 25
